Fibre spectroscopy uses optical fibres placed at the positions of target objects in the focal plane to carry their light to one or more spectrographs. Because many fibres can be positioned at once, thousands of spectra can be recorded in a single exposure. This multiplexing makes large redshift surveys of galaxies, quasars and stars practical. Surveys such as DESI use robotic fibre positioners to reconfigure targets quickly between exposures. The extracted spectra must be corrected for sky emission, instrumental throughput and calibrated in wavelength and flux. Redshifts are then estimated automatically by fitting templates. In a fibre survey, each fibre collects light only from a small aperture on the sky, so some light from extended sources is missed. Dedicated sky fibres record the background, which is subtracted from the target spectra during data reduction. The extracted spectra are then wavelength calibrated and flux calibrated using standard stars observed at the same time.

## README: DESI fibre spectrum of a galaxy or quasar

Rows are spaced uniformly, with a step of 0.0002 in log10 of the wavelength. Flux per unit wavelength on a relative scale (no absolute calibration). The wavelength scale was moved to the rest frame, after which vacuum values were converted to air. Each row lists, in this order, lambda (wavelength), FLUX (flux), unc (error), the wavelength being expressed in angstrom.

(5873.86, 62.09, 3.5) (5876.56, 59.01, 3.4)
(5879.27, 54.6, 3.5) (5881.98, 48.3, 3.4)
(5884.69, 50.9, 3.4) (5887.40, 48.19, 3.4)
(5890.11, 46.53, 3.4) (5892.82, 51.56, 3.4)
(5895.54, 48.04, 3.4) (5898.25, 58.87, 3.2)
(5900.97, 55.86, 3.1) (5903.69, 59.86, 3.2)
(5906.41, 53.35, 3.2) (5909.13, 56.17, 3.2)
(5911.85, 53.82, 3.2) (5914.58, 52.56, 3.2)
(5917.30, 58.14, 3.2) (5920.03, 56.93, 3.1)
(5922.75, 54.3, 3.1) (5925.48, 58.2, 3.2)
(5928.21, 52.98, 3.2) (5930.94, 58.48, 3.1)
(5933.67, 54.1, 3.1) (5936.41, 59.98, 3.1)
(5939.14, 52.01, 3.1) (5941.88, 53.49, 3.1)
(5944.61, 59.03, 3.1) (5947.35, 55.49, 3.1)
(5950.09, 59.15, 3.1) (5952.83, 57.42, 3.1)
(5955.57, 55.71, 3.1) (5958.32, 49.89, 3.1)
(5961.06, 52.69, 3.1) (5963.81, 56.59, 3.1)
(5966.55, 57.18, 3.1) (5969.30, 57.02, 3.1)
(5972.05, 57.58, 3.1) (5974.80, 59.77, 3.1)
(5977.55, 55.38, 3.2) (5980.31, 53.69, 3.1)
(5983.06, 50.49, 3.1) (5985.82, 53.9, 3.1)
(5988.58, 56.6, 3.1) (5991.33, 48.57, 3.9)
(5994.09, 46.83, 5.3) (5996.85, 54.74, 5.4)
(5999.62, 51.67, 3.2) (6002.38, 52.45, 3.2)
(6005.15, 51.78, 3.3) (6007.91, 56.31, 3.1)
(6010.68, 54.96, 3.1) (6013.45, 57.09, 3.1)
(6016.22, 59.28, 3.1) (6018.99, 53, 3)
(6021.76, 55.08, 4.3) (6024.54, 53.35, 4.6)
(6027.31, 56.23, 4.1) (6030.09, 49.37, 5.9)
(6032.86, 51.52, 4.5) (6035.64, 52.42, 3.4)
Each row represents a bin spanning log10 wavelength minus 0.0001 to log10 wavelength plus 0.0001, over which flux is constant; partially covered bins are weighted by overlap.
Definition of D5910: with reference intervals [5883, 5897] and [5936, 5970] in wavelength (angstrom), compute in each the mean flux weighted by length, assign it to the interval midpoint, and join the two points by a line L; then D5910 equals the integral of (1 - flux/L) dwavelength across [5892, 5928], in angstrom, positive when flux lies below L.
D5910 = -2.8 angstrom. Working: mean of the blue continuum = 49.1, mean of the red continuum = 55.7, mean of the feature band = 55.2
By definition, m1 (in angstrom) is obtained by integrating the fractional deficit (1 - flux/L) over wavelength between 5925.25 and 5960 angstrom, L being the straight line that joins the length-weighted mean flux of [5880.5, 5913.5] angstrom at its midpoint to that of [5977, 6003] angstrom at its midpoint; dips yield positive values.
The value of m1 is -2.16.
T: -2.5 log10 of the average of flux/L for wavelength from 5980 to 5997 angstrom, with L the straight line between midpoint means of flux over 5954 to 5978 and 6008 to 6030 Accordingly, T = 0.08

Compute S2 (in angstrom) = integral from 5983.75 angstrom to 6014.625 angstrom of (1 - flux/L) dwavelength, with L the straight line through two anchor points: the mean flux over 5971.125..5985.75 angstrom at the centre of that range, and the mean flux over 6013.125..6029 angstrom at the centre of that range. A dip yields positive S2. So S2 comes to 1.2 angstrom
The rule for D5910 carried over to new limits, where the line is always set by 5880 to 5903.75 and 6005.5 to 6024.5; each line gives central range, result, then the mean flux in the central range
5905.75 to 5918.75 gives -0.6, 54.9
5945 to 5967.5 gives -0.8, 55.6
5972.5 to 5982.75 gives -0.3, 55.8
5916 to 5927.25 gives -0.9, 56.7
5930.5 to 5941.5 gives -0.6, 55.7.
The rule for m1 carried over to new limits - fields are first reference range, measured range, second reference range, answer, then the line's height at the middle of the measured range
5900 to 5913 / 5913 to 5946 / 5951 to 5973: -0.1 angstrom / 55.7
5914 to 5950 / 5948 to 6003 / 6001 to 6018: 1.2 angstrom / 55.6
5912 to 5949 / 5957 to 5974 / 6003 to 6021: 0.1 angstrom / 55.6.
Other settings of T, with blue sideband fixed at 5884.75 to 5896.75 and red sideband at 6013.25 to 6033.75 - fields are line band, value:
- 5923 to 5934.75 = -0.111 mag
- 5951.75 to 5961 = -0.051 mag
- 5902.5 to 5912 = -0.133 mag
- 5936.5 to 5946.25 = -0.095 mag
